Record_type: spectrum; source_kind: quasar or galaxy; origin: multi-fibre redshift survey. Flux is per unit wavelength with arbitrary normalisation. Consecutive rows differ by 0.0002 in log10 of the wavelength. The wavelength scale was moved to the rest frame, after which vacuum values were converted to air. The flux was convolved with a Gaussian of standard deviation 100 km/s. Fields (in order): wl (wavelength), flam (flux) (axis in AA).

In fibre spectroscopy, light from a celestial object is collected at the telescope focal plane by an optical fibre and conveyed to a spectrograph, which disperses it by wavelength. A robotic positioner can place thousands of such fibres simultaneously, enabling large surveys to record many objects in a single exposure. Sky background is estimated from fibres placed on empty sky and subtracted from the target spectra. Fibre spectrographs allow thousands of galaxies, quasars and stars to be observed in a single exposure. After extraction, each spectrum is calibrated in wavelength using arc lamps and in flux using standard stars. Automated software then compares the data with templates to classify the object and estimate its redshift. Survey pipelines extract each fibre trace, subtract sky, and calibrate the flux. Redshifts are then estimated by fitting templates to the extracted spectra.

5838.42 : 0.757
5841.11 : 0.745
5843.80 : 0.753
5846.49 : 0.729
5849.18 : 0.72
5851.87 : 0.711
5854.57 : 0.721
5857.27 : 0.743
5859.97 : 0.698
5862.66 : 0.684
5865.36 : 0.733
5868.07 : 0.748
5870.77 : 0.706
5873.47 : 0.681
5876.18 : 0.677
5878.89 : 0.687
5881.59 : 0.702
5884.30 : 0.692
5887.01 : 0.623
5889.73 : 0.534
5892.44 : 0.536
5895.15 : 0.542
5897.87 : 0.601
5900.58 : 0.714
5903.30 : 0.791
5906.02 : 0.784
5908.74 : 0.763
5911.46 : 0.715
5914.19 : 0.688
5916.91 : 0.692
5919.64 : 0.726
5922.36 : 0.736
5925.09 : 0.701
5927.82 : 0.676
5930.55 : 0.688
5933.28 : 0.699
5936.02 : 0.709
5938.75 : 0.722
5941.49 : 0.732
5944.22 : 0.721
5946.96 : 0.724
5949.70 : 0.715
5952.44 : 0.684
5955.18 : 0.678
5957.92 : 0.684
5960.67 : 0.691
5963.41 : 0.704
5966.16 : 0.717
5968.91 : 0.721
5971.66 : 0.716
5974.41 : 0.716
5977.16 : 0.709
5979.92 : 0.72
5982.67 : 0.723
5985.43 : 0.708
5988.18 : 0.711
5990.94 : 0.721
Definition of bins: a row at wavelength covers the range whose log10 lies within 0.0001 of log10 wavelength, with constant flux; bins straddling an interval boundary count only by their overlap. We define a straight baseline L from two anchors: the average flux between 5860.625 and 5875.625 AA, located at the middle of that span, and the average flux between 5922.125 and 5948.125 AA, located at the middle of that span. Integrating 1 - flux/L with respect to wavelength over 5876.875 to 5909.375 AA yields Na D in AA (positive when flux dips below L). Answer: 2.1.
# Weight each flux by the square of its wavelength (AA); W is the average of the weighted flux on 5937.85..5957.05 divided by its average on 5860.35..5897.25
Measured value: 1.1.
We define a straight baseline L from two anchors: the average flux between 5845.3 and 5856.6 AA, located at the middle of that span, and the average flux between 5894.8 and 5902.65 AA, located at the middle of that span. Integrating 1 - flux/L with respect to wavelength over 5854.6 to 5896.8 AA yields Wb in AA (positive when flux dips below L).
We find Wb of 1.0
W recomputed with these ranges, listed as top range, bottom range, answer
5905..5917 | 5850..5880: 1.05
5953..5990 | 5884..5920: 1.08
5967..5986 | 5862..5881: 1.06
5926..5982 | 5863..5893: 1.08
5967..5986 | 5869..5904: 1.13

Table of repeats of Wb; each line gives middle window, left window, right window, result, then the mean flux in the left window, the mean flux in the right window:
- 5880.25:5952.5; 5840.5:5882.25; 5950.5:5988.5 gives 2.1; 0.715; 0.706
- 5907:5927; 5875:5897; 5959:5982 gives -1.9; 0.623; 0.712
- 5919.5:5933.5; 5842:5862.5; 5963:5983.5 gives 0.3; 0.723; 0.716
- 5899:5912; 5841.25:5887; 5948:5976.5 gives -0.8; 0.71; 0.703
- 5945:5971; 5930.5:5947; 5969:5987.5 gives 0.5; 0.715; 0.716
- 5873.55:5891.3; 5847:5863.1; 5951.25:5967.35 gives 1.4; 0.716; 0.693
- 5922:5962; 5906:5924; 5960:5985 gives 0.9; 0.725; 0.713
